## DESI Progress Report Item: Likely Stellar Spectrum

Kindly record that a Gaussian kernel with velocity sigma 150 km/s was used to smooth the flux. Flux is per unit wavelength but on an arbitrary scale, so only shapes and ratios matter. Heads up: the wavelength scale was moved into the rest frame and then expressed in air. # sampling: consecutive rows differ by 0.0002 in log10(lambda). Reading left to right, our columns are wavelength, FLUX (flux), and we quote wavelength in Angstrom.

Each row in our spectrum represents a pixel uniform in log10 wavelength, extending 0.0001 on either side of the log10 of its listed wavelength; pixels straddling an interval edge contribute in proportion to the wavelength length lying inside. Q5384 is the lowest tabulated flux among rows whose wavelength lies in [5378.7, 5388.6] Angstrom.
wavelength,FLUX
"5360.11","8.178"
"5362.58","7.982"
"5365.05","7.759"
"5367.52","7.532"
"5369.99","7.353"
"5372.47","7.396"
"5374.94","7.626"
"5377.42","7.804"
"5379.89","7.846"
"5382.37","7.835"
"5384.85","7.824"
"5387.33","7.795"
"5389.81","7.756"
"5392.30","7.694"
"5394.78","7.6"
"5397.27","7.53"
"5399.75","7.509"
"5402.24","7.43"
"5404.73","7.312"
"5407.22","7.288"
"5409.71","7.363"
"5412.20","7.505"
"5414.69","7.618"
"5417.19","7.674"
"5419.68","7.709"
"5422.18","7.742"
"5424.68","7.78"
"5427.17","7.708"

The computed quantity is 7.795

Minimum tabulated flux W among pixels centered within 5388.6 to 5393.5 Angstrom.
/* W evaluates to 7.694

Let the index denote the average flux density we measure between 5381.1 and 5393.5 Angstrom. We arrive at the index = 7.78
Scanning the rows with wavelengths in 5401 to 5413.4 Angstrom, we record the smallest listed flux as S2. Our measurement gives 7.288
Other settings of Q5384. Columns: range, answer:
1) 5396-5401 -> 7.509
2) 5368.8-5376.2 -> 7.353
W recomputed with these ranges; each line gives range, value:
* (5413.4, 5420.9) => 7.618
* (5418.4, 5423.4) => 7.709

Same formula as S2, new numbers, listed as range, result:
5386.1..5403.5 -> 7.43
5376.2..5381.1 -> 7.804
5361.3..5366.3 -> 7.759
